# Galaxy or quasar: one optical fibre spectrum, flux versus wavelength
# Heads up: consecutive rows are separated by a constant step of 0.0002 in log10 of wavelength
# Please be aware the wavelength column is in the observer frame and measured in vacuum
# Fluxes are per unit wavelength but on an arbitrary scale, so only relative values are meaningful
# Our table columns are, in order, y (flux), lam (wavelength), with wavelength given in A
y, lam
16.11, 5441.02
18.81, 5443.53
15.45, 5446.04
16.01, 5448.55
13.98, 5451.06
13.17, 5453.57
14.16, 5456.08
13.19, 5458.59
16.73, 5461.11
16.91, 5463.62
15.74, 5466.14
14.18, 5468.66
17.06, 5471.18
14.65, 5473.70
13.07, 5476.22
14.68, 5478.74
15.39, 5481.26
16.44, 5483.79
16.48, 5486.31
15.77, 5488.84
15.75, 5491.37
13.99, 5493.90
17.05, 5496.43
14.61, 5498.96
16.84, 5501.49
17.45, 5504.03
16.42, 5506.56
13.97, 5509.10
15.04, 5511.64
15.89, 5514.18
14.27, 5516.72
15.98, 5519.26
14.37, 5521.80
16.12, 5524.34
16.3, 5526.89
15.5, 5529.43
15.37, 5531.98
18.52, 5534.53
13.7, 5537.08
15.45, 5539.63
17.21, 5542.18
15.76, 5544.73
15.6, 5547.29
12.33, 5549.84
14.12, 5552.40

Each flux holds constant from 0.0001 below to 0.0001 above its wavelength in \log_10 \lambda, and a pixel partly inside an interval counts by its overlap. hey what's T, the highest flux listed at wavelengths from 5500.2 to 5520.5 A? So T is 17.45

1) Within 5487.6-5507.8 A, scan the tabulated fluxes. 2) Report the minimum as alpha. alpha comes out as 13.99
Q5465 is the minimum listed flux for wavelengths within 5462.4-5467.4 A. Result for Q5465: 15.74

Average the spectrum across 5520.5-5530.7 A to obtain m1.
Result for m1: 15.6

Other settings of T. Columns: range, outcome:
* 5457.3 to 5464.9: 16.91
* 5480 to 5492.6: 16.48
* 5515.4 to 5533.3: 16.3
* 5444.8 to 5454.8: 16.01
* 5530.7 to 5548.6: 18.52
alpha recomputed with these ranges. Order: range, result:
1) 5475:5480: 13.07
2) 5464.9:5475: 14.18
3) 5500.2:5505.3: 16.84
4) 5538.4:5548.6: 15.45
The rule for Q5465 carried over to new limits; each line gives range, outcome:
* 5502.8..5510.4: 13.97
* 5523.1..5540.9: 13.7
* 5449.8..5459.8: 13.17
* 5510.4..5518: 14.27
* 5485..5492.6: 15.75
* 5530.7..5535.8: 15.37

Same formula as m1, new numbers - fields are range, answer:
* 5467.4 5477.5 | 14.7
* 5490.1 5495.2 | 14.9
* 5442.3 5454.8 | 15.5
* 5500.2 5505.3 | 17.1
